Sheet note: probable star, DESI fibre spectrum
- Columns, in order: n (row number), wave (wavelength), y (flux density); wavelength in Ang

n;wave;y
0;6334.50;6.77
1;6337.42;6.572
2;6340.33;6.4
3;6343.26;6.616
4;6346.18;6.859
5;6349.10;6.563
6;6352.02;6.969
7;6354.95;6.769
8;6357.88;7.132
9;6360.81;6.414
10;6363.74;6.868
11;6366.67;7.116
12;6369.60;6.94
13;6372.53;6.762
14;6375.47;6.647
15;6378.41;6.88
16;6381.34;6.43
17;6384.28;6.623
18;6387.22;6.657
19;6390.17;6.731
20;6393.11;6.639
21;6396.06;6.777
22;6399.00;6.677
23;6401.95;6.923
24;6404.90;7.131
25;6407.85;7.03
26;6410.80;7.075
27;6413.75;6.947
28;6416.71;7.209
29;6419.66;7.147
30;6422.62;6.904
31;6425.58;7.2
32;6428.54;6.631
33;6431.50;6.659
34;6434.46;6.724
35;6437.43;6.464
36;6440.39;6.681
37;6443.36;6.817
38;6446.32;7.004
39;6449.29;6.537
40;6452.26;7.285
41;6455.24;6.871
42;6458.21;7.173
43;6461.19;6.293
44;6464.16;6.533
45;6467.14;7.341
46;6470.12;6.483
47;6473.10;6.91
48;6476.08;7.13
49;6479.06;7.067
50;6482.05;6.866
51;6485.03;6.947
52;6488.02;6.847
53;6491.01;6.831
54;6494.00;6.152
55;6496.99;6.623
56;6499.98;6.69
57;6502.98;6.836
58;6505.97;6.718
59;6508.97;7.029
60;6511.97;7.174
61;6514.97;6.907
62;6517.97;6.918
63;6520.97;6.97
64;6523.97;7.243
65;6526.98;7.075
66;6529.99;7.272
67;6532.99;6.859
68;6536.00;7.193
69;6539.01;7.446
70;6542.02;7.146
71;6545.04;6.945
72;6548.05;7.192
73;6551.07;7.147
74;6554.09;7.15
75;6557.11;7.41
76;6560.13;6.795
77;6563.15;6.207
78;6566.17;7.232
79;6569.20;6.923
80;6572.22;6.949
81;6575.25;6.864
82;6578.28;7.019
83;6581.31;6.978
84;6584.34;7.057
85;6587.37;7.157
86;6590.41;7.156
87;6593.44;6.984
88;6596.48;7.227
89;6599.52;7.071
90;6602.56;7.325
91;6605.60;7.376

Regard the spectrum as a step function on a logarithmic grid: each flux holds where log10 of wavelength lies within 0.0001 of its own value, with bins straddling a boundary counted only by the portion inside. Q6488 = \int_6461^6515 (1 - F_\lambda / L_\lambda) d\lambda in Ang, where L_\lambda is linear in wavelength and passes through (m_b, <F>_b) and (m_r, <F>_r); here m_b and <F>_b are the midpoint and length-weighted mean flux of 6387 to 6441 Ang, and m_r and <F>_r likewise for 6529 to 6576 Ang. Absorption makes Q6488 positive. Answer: 1.09 Ang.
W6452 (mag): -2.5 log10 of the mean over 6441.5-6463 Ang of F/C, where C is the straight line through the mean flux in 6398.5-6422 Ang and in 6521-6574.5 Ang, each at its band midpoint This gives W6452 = 0.03 mag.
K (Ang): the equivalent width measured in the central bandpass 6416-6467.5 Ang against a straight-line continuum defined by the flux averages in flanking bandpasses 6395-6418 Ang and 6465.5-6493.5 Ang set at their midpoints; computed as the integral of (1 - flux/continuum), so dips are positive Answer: 0.72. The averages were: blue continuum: 6.97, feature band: 6.84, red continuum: 6.91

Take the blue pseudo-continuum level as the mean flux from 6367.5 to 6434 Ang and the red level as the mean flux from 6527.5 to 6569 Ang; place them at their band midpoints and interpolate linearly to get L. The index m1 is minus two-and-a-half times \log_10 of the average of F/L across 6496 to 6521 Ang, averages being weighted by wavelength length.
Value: 0.02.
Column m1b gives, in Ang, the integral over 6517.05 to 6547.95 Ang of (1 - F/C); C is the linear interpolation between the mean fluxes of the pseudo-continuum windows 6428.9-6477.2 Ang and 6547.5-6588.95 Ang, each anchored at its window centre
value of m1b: -0.78 Ang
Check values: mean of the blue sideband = 6.8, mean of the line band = 7.12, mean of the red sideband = 7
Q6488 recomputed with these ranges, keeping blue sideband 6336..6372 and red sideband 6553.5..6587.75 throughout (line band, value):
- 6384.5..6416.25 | -0.2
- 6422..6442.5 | 0.3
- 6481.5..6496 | 0.4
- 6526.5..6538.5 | -0.3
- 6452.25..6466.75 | 0.1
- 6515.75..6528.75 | -0.2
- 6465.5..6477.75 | -0.1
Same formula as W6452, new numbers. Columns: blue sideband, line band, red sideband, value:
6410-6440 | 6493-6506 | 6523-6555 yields 0.07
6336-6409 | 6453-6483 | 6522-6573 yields 0.01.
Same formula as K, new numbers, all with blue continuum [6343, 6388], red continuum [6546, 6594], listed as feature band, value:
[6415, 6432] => -0.3 Ang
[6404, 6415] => -0.4 Ang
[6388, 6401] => 0.2 Ang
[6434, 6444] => 0.3 Ang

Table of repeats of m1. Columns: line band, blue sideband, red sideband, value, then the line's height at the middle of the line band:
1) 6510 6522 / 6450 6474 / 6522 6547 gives 0.01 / 7.07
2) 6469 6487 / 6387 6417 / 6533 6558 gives 0.02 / 7.04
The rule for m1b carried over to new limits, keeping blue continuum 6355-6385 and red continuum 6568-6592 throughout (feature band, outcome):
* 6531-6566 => -0.4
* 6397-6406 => -0.1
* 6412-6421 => -0.3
